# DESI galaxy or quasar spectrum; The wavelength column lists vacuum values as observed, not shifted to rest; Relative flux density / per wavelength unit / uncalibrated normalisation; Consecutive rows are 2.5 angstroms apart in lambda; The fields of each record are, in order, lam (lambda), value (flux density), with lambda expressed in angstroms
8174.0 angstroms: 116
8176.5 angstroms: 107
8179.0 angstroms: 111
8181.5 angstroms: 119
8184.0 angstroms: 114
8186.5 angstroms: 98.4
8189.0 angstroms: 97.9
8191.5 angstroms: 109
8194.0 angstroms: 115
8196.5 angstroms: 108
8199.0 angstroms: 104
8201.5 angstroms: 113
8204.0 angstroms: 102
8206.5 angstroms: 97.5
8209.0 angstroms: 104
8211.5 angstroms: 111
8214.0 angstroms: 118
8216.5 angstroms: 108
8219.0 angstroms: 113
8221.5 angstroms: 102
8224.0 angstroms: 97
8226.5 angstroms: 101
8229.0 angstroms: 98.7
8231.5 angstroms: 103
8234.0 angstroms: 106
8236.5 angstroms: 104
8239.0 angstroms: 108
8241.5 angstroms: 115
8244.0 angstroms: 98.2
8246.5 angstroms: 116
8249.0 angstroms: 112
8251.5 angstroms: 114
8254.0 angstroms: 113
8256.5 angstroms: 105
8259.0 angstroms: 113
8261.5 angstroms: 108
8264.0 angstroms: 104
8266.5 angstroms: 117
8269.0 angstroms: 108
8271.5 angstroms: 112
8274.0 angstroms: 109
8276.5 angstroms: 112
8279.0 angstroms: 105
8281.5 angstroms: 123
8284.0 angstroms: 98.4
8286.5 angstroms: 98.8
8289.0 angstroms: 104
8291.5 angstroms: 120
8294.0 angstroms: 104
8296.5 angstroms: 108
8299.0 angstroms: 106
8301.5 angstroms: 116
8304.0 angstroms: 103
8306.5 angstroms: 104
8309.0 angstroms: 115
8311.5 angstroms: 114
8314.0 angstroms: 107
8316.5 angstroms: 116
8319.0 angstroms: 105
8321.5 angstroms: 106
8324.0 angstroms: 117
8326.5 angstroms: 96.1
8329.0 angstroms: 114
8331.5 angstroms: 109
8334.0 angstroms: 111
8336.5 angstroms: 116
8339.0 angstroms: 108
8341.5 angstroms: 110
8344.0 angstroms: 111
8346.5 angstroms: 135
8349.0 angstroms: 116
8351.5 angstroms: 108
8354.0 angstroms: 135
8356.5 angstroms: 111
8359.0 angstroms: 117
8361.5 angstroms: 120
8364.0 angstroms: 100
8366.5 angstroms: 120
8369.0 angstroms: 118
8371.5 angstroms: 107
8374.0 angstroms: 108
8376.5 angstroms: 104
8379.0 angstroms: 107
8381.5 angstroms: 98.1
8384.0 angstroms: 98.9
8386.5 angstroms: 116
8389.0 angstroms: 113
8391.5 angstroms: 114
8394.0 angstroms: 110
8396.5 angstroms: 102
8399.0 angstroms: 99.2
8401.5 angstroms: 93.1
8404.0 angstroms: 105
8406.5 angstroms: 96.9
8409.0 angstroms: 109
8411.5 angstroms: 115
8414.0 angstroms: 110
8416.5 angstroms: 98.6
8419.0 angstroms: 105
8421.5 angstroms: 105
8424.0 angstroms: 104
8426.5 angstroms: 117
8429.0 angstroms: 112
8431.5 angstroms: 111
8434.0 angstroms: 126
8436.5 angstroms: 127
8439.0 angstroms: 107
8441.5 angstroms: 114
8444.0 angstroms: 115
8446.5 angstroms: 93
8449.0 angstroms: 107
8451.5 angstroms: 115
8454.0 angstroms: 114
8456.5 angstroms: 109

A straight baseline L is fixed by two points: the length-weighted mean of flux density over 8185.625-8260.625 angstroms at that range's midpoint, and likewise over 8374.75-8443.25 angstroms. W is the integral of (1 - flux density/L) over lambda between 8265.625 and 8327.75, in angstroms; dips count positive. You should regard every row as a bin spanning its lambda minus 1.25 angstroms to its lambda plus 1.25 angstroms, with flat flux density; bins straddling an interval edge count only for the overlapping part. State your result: -0.90 angstroms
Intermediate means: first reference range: 107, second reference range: 108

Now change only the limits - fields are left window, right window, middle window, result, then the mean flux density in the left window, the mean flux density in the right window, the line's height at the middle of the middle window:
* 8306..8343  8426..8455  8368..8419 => 2.63 angstroms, 110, 113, 112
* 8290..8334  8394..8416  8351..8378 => -1.83 angstroms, 109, 104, 106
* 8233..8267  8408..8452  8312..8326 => 0.02 angstroms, 109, 111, 110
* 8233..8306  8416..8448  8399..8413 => 0.87 angstroms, 109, 111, 110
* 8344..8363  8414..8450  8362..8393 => 2.03 angstroms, 119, 110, 117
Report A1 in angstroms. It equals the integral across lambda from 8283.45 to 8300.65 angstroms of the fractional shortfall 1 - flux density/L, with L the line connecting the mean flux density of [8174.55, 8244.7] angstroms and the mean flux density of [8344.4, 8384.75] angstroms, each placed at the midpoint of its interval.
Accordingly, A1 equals 0.6 angstroms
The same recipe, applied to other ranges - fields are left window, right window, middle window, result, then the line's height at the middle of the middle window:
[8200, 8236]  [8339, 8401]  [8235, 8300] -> -1.1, 107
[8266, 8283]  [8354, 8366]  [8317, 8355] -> 0.3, 114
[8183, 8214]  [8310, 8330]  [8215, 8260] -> 0.2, 107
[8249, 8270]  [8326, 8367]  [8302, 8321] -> 0.6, 113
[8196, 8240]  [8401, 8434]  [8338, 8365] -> -2.3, 107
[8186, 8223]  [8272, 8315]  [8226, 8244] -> 0.4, 107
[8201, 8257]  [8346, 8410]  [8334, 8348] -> -0.8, 109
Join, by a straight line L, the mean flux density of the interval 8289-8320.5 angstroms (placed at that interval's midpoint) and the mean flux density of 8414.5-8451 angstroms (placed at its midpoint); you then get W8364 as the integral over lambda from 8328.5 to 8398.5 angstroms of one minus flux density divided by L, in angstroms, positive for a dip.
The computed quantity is -1.3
